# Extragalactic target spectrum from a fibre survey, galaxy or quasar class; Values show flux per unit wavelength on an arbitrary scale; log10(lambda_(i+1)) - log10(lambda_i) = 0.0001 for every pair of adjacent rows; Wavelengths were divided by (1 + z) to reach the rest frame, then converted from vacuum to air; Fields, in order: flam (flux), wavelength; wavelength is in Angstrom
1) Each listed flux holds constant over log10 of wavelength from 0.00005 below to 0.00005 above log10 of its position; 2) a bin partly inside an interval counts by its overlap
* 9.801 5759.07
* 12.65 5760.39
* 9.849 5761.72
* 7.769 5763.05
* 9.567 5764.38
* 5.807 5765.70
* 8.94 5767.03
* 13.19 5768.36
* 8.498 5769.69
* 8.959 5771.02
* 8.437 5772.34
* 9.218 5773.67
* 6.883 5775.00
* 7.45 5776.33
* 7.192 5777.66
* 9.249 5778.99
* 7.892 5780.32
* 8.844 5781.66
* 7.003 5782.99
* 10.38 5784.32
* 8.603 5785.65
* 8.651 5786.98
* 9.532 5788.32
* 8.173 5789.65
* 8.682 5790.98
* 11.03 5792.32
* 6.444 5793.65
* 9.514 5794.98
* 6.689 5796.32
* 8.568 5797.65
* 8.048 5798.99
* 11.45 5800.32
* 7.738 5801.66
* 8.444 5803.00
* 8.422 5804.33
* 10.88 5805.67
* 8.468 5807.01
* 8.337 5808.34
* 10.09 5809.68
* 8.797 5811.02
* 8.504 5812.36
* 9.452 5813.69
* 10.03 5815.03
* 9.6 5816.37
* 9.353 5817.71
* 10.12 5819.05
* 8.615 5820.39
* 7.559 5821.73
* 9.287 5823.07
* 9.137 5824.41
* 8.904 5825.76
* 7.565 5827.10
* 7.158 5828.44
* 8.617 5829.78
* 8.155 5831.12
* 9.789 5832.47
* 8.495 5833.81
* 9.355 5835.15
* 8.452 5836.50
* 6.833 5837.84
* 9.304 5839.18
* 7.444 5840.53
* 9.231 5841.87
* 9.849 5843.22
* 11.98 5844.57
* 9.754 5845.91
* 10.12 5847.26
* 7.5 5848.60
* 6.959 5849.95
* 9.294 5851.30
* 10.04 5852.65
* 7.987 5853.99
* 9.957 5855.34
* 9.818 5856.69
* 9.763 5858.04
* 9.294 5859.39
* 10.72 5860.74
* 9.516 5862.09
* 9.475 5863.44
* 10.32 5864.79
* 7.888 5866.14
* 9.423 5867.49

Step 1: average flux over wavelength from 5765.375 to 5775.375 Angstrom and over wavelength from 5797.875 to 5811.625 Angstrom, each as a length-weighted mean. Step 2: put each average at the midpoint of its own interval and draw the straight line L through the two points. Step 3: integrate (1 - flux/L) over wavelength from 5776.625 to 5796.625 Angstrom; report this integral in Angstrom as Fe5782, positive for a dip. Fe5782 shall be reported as 0.96 Angstrom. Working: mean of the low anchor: 8.9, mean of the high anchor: 9.05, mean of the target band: 8.54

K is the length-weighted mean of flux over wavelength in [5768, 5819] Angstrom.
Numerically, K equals 8.85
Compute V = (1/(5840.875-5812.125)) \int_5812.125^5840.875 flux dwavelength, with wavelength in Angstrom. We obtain 8.73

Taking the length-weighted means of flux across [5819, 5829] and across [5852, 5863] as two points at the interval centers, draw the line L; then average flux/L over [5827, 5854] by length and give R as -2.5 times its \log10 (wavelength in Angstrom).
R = 0.029 mag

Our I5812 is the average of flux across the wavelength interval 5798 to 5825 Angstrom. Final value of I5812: 9.11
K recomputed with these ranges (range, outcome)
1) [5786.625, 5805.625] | 8.74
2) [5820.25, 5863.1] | 8.96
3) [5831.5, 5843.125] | 8.66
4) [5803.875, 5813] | 9.08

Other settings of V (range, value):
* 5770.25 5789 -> 8.45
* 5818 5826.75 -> 8.9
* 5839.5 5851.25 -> 9.12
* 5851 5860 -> 9.46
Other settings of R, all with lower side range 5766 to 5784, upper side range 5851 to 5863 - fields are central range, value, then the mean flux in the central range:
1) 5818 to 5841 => 0.09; 8.54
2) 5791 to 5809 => 0.01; 8.77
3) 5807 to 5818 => -0.02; 9.22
